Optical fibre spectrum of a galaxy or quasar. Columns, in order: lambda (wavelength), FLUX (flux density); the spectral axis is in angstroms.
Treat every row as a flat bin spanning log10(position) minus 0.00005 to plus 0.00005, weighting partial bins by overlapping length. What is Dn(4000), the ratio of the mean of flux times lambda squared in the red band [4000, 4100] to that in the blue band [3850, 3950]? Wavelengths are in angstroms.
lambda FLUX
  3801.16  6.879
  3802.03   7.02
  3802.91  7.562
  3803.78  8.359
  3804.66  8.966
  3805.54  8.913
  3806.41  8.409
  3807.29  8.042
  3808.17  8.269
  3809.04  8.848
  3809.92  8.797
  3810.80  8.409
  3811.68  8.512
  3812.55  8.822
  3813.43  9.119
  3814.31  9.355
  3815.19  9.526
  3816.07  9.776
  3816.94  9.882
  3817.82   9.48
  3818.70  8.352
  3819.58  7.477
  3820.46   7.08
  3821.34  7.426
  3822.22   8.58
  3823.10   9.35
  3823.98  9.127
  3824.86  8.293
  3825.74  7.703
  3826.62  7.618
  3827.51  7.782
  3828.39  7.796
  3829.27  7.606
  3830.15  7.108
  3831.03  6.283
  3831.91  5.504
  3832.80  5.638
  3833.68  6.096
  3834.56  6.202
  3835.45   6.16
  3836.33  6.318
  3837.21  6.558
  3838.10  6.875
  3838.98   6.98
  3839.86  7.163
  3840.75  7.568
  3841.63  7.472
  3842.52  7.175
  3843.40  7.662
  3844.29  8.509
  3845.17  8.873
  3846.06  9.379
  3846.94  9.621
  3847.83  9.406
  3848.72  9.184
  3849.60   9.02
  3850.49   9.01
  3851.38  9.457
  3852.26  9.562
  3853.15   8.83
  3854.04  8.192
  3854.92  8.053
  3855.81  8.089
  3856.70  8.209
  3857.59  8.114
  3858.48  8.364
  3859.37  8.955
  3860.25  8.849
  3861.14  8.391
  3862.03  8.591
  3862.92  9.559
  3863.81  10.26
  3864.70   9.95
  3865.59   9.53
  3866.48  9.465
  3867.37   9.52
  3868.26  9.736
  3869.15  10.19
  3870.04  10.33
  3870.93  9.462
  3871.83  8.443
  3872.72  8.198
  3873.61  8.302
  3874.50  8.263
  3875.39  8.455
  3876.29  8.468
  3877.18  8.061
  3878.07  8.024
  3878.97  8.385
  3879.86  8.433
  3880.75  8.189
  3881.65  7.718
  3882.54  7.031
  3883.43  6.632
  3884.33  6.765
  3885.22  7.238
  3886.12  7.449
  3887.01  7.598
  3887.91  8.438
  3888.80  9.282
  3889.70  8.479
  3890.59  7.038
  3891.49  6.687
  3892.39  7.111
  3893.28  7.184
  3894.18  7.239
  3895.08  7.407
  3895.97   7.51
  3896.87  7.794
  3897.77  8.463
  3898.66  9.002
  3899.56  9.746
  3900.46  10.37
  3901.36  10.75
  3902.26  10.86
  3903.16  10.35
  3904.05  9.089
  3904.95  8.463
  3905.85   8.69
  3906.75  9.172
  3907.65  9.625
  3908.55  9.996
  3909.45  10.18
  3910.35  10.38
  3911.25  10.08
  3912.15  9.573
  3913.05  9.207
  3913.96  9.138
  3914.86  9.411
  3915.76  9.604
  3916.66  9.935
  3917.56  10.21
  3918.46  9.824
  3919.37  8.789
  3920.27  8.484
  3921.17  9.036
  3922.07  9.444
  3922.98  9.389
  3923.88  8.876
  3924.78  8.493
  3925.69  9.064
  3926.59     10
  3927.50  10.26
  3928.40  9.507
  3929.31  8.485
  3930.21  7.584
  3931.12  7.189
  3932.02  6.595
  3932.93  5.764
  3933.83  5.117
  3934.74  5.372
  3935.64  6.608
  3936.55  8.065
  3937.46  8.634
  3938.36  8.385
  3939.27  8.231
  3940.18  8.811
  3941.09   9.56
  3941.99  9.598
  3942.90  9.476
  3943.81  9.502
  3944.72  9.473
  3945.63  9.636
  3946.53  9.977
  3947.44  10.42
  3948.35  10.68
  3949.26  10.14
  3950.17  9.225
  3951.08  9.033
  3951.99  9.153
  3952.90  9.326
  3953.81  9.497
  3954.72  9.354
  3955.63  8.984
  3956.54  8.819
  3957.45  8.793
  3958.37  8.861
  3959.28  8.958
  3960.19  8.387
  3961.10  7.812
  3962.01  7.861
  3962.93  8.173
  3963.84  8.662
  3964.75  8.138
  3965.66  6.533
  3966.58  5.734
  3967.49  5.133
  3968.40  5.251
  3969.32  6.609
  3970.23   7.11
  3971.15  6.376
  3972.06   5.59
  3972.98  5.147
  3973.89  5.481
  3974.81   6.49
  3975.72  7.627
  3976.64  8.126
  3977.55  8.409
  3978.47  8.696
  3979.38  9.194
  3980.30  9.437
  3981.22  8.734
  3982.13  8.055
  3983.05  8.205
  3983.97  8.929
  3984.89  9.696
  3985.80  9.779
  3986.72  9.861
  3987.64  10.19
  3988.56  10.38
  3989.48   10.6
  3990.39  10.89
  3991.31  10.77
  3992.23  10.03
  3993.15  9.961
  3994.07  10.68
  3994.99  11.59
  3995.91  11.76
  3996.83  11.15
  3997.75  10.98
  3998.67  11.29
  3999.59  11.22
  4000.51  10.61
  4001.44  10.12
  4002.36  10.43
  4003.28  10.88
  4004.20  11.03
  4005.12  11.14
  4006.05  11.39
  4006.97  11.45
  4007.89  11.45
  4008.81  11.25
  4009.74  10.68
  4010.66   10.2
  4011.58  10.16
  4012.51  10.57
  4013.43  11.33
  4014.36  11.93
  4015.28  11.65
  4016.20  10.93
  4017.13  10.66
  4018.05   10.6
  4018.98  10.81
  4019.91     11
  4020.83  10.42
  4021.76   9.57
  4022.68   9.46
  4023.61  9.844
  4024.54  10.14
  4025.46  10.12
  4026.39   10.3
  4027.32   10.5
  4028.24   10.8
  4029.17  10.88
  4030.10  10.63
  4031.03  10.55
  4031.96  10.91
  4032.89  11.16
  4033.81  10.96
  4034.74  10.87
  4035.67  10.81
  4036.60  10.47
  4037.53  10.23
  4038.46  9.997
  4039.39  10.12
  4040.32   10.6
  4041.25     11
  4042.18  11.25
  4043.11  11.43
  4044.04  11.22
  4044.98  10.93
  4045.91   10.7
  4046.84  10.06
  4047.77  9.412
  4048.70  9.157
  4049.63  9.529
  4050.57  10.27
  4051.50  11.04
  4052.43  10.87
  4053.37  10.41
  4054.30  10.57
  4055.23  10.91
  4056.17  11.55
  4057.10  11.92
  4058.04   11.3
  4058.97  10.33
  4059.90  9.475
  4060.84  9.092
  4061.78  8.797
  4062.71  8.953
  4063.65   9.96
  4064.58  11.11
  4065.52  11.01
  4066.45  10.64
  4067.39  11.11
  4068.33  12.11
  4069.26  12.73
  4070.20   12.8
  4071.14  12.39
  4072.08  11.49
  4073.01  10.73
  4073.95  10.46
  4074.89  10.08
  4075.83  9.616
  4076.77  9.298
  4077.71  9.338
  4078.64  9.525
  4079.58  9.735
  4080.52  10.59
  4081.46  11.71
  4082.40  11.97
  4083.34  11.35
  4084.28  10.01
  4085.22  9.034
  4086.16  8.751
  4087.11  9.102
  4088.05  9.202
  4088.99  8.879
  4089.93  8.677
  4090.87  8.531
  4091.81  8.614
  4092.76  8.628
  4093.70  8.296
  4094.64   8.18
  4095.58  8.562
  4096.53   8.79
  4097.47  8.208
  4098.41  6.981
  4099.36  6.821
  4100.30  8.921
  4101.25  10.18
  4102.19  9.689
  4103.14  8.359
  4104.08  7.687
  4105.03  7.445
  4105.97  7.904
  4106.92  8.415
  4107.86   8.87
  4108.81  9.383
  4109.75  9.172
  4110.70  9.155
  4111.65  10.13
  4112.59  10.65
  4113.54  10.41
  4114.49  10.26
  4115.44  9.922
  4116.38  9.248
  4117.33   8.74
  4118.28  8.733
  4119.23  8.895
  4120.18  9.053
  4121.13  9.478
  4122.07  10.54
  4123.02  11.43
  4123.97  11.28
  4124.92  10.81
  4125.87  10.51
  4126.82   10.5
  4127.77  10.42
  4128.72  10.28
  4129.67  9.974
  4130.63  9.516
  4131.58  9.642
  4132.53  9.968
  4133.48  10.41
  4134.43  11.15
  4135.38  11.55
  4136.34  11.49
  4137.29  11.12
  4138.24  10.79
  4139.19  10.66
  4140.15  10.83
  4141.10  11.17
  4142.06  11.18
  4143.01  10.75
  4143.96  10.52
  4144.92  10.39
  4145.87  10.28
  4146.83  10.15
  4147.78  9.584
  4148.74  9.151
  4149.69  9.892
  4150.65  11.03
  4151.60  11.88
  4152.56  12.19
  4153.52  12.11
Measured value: 1.27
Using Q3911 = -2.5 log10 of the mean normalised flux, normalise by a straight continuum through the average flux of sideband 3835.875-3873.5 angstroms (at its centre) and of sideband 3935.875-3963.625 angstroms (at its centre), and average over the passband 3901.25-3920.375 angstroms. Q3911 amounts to -0.09 mag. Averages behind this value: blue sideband 8.64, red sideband 9.07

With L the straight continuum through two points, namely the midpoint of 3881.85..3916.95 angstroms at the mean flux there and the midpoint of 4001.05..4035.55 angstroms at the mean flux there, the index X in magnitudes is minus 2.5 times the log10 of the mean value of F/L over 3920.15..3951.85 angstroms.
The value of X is 0.07 mag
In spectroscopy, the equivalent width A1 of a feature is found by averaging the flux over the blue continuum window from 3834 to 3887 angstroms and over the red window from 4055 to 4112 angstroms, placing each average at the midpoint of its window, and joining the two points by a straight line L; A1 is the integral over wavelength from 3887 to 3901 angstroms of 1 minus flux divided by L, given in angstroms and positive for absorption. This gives 0.7 angstroms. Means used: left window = 8.34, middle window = 8.11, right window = 9.71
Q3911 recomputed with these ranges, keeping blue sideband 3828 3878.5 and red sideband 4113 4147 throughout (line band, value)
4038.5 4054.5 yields -0.084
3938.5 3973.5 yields 0.083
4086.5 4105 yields 0.183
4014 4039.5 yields -0.110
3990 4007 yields -0.166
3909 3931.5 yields -0.063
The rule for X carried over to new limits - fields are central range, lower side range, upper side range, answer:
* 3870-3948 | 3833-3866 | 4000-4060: 0.05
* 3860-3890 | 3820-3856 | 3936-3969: -0.06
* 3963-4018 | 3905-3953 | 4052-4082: 0.04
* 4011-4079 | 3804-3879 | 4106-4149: -0.11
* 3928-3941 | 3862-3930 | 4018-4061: 0.24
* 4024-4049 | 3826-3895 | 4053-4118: -0.13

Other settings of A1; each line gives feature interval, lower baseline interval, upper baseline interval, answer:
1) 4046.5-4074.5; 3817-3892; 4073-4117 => -4.9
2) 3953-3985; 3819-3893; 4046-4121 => 4.1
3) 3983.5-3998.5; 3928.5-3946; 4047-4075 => -2.1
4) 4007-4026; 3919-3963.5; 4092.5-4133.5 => -3.5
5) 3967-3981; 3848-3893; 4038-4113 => 3.4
